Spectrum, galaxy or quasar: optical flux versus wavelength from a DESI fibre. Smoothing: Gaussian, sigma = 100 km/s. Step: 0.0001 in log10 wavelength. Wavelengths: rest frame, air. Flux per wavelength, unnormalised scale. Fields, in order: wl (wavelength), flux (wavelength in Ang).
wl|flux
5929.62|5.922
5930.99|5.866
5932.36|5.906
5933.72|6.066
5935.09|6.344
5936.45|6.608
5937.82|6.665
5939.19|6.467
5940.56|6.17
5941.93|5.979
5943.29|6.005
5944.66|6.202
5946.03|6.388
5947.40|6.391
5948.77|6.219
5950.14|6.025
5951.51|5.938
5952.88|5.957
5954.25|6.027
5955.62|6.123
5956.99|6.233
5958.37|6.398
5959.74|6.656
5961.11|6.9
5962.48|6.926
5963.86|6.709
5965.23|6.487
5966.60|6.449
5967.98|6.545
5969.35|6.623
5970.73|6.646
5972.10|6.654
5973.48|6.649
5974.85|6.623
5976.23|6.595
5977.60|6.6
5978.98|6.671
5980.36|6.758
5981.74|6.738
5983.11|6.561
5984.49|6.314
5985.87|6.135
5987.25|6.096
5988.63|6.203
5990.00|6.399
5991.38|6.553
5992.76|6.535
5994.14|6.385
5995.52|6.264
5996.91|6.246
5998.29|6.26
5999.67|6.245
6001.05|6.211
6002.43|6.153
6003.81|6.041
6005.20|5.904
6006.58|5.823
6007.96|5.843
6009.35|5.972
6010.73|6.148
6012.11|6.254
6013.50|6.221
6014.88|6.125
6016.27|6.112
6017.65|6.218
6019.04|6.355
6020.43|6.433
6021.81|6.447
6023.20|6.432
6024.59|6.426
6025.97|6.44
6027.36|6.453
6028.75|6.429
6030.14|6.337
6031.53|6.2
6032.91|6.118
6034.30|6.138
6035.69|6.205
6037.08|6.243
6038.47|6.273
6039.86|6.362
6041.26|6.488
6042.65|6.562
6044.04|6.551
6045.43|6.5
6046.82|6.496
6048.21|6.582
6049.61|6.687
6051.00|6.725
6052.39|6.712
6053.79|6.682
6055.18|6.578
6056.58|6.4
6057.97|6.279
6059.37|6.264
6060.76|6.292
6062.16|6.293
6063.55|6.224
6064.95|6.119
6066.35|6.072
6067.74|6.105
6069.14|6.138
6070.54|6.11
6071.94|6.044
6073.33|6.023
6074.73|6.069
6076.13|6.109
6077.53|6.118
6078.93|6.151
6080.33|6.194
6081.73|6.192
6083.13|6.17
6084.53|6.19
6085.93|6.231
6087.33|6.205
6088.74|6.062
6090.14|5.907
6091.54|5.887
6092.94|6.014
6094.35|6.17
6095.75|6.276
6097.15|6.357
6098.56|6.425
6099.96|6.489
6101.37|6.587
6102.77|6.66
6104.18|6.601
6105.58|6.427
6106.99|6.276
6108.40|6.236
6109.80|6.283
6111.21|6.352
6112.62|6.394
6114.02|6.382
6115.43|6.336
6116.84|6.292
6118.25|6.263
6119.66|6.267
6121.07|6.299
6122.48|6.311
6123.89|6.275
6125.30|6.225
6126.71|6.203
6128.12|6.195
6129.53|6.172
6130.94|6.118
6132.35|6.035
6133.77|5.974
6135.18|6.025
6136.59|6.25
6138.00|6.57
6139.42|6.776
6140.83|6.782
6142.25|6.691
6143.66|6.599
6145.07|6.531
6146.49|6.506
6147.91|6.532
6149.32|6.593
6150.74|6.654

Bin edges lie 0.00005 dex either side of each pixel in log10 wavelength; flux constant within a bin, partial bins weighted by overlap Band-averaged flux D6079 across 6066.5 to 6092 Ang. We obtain 6.11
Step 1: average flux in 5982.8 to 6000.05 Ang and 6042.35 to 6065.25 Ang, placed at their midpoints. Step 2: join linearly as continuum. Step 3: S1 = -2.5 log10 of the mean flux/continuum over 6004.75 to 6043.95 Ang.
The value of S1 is 0.025 mag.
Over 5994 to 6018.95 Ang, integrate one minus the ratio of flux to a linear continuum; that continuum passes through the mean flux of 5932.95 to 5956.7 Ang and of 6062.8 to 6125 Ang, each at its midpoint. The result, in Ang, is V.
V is 0.3 Ang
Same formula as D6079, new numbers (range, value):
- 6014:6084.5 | 6.31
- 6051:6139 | 6.26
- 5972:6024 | 6.32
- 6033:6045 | 6.34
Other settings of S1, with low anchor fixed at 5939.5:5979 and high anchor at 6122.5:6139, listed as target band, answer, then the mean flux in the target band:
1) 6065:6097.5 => 0.02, 6.12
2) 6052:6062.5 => -0.02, 6.43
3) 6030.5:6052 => -0.02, 6.41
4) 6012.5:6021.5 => 0.01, 6.25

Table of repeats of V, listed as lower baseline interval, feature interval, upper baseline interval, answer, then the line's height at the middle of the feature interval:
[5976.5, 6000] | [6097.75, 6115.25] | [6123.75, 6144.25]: -0.2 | 6.34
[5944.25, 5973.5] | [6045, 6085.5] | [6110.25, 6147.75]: 0.5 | 6.37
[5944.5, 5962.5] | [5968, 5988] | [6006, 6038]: -0.9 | 6.27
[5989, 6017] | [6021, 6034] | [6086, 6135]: -0.3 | 6.2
